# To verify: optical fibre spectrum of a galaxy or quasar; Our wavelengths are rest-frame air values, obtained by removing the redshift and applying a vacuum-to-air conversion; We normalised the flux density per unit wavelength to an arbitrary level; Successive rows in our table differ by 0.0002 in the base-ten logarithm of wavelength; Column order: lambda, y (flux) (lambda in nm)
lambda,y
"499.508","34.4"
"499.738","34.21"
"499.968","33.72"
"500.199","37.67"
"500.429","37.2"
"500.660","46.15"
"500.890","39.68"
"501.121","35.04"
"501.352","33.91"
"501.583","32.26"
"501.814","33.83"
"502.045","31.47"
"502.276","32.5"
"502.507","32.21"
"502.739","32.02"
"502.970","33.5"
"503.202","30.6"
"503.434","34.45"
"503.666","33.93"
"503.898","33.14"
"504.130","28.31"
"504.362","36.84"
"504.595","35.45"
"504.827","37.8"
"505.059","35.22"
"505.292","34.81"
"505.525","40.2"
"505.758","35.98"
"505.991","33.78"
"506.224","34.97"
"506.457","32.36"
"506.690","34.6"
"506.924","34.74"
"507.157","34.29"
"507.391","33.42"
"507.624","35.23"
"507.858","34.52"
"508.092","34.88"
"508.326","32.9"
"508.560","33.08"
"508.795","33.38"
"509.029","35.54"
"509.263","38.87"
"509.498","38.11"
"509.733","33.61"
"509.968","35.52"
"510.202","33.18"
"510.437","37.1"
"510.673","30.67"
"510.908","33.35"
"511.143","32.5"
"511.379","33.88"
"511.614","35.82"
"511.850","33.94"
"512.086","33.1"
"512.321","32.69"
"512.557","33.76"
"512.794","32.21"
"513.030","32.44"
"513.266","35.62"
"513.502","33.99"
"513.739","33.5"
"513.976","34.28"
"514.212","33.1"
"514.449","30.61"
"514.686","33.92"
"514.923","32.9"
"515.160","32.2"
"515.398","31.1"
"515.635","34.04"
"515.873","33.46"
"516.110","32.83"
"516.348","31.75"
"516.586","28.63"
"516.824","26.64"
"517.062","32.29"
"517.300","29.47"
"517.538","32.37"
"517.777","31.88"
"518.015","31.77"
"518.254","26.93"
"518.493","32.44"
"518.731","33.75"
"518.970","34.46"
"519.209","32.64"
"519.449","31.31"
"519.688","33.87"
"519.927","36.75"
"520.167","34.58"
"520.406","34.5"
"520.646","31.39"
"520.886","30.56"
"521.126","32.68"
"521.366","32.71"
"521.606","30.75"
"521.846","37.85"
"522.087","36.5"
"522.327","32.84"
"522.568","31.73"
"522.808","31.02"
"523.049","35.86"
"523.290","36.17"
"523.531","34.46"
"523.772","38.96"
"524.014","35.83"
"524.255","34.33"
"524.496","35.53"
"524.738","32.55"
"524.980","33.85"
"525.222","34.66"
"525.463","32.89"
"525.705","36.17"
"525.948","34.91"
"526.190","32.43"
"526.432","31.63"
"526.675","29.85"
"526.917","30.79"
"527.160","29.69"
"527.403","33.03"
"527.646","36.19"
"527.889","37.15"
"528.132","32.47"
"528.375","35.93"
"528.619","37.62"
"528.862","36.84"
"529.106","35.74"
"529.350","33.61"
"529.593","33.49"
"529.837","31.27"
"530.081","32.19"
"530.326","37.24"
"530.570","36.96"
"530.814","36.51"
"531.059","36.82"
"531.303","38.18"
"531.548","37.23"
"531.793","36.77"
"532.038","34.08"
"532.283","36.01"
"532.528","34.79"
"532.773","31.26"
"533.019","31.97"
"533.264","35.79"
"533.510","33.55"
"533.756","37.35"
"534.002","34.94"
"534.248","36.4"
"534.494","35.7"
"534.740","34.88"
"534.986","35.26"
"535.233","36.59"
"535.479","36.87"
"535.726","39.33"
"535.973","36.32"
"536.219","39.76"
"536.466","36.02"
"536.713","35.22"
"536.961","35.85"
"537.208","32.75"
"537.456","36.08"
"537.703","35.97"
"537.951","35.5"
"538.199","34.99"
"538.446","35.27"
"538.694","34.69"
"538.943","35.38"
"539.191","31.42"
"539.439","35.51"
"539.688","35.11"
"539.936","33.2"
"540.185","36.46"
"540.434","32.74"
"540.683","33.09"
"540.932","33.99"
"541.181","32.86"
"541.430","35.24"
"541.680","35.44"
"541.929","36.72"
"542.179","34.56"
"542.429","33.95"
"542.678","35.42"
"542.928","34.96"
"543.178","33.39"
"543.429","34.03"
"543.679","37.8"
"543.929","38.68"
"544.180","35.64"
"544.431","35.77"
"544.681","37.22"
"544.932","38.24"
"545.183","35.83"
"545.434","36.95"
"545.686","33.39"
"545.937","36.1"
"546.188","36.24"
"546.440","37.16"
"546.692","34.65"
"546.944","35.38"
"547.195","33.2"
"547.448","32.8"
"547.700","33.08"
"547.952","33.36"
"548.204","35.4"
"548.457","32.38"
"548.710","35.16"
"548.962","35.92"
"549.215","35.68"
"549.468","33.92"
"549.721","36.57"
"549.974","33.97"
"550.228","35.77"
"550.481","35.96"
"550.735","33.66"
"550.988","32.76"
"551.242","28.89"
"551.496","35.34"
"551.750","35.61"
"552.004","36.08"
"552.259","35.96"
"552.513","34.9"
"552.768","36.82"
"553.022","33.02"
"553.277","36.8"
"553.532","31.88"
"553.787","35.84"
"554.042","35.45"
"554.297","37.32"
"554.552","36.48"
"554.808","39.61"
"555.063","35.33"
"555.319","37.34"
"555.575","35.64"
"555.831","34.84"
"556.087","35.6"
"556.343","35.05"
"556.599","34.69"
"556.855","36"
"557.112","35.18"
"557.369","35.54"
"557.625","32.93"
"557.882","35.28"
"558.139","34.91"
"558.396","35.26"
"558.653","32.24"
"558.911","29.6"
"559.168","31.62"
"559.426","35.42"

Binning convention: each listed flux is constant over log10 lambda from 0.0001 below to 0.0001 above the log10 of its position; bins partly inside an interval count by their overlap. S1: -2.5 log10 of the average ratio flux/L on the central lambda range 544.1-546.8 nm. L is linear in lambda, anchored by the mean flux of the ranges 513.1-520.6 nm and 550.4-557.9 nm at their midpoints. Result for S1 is -0.05 mag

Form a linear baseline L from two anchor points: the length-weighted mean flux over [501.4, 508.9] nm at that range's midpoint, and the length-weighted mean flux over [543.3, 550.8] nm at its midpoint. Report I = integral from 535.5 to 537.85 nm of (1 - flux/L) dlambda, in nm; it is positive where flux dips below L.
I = -0.09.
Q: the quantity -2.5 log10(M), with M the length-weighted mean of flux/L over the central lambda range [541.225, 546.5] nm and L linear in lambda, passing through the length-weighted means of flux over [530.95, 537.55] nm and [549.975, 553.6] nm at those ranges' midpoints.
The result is -0.02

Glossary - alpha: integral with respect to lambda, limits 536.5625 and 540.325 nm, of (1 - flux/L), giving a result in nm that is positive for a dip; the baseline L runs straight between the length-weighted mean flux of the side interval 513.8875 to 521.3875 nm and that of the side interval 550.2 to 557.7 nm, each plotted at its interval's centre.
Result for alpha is -0.11 nm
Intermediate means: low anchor 32.2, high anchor 35.2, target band 34.9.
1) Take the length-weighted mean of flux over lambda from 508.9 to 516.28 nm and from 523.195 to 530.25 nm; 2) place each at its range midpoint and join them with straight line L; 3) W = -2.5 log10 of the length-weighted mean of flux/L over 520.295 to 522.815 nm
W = 0.03 mag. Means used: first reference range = 33.8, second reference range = 34.2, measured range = 33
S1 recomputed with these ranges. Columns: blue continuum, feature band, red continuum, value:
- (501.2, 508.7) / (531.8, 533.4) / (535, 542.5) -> 0.026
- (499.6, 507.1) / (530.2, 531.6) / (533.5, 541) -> -0.056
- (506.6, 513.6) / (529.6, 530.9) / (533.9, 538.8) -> 0.027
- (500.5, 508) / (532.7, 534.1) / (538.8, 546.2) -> 0.026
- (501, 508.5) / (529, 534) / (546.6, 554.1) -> -0.022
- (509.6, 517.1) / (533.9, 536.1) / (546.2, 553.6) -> -0.073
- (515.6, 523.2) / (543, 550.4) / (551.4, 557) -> -0.009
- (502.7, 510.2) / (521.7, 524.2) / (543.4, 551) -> -0.006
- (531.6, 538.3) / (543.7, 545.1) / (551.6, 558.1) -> -0.047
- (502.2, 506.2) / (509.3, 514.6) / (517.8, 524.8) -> 0.003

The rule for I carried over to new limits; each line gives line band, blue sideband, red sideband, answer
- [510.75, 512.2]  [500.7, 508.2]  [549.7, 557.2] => 0.034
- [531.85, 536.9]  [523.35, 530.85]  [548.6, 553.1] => -0.168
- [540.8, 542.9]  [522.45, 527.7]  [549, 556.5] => -0.008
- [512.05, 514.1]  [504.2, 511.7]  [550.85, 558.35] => 0.080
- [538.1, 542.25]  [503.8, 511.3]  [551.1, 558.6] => 0.066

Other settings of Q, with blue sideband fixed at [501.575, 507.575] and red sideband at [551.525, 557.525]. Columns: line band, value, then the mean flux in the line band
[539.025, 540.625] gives 0.035 mag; 34.1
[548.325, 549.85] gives 0.017 mag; 34.9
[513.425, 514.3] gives 0.019 mag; 33.7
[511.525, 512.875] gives 0.022 mag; 33.6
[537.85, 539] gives 0.000 mag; 35.1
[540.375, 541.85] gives 0.037 mag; 34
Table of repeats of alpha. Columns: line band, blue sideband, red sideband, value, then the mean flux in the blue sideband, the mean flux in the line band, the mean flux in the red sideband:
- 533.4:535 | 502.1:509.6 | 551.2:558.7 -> -0.03 nm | 34.4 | 35.5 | 35.3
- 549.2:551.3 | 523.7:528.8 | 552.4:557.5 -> 0.07 nm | 34.1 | 34.2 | 35.7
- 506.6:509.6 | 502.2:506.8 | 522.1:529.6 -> -0.06 nm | 34.2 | 34.9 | 34.2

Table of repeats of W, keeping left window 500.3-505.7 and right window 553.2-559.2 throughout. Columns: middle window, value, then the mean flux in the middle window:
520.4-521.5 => 0.09 mag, 32.1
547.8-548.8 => 0.03 mag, 34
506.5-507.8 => 0.02 mag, 34.3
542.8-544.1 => -0.02 mag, 35.8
